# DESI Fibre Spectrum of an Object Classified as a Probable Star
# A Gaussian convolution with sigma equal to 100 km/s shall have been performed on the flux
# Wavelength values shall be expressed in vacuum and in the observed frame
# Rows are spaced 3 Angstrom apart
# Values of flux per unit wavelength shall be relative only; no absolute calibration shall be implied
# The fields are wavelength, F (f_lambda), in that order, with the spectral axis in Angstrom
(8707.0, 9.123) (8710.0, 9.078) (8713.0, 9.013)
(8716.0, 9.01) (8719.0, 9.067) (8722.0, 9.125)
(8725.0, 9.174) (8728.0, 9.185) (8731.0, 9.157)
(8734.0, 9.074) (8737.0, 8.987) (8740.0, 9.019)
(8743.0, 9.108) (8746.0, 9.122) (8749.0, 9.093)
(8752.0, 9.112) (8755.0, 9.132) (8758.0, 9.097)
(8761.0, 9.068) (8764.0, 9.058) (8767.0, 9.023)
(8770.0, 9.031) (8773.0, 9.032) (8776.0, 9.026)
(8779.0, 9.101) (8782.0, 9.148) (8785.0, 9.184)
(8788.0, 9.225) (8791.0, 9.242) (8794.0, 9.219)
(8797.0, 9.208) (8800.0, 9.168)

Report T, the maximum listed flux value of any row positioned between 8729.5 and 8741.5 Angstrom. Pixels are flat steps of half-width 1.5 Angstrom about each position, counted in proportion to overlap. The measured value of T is 9.157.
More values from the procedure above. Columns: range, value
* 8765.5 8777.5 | 9.032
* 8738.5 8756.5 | 9.132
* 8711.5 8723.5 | 9.125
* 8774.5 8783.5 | 9.148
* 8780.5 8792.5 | 9.242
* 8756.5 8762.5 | 9.097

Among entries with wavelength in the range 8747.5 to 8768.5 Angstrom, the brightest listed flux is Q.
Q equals 9.132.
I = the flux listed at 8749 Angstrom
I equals 9.093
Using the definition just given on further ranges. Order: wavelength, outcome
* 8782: 9.148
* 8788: 9.225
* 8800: 9.168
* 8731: 9.157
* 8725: 9.174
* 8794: 9.219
